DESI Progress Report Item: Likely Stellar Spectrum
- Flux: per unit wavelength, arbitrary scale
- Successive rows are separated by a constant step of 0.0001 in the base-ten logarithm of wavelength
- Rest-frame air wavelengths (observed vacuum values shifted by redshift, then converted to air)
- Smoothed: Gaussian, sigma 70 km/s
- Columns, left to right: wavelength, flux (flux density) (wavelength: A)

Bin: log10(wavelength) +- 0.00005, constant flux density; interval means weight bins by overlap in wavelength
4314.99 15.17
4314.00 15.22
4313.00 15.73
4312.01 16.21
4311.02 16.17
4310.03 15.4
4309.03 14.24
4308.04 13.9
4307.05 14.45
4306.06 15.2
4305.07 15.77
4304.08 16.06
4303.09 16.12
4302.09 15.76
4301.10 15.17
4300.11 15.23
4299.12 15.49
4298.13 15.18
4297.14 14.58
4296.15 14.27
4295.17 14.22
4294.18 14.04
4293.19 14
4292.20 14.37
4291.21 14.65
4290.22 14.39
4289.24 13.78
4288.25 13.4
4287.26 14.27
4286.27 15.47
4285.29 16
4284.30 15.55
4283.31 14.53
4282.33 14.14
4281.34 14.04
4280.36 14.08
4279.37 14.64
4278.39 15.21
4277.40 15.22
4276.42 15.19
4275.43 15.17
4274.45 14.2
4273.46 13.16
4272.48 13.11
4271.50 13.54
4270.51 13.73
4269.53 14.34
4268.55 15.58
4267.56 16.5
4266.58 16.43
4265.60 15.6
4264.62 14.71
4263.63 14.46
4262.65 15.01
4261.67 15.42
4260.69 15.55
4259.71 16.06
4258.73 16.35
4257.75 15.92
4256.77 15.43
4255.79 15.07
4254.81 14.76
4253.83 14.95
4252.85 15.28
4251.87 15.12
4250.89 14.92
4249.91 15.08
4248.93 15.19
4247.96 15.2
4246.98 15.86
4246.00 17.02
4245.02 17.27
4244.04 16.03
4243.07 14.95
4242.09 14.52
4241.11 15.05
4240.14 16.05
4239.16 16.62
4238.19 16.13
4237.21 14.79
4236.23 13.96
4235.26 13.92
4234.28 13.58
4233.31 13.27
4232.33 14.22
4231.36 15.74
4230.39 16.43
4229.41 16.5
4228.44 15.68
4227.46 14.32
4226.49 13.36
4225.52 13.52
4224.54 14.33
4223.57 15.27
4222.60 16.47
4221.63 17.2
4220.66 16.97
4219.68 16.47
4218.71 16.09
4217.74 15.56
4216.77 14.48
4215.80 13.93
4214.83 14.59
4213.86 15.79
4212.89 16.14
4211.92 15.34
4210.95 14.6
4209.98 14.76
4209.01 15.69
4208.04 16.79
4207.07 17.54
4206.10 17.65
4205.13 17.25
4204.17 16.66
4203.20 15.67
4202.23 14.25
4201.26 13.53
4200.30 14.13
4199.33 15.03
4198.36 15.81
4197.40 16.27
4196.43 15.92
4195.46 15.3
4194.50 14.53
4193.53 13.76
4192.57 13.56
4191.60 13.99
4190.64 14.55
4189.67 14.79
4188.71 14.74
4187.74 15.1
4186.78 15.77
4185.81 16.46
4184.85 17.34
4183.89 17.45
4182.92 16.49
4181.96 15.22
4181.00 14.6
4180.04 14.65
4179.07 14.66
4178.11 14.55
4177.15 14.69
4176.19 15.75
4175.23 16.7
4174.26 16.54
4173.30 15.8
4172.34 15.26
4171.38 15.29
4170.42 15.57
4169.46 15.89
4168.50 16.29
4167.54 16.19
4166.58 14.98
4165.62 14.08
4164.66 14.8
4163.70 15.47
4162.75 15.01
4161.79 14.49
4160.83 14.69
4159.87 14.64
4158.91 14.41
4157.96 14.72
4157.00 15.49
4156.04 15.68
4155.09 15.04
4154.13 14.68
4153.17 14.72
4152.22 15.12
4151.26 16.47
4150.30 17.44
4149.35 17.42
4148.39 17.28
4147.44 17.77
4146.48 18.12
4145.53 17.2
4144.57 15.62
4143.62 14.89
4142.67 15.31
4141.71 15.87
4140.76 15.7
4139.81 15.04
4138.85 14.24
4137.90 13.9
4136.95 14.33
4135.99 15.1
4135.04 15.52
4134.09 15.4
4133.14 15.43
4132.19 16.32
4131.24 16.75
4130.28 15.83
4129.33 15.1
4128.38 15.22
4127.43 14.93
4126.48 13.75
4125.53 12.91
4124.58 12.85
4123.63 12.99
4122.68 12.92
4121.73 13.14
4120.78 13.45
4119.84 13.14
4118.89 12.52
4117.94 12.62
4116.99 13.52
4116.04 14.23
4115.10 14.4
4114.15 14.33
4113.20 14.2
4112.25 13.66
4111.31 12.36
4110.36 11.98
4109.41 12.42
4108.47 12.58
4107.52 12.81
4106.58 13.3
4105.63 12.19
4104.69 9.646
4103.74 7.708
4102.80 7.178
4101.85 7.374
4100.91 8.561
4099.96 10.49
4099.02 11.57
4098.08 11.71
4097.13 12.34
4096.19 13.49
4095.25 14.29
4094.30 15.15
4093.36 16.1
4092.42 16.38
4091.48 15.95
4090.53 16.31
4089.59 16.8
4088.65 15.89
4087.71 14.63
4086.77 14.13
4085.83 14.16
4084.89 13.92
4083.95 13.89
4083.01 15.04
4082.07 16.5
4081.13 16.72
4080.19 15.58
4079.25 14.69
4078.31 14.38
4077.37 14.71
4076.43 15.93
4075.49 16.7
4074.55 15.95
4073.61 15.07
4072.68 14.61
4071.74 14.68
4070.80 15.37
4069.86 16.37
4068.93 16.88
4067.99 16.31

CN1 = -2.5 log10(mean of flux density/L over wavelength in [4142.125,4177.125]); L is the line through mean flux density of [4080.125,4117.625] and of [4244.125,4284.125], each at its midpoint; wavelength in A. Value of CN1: -0.13 mag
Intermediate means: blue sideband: 13.3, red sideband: 15.1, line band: 15.7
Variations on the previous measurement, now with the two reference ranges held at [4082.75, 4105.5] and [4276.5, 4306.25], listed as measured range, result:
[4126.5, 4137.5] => -0.15 mag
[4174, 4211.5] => -0.11 mag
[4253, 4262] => -0.07 mag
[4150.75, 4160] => -0.12 mag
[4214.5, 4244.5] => -0.07 mag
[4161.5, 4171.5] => -0.12 mag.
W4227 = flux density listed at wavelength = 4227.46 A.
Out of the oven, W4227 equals 14.32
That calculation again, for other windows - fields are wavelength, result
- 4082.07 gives 16.5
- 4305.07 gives 15.77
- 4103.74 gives 7.708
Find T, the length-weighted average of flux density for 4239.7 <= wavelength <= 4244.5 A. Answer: 15.3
